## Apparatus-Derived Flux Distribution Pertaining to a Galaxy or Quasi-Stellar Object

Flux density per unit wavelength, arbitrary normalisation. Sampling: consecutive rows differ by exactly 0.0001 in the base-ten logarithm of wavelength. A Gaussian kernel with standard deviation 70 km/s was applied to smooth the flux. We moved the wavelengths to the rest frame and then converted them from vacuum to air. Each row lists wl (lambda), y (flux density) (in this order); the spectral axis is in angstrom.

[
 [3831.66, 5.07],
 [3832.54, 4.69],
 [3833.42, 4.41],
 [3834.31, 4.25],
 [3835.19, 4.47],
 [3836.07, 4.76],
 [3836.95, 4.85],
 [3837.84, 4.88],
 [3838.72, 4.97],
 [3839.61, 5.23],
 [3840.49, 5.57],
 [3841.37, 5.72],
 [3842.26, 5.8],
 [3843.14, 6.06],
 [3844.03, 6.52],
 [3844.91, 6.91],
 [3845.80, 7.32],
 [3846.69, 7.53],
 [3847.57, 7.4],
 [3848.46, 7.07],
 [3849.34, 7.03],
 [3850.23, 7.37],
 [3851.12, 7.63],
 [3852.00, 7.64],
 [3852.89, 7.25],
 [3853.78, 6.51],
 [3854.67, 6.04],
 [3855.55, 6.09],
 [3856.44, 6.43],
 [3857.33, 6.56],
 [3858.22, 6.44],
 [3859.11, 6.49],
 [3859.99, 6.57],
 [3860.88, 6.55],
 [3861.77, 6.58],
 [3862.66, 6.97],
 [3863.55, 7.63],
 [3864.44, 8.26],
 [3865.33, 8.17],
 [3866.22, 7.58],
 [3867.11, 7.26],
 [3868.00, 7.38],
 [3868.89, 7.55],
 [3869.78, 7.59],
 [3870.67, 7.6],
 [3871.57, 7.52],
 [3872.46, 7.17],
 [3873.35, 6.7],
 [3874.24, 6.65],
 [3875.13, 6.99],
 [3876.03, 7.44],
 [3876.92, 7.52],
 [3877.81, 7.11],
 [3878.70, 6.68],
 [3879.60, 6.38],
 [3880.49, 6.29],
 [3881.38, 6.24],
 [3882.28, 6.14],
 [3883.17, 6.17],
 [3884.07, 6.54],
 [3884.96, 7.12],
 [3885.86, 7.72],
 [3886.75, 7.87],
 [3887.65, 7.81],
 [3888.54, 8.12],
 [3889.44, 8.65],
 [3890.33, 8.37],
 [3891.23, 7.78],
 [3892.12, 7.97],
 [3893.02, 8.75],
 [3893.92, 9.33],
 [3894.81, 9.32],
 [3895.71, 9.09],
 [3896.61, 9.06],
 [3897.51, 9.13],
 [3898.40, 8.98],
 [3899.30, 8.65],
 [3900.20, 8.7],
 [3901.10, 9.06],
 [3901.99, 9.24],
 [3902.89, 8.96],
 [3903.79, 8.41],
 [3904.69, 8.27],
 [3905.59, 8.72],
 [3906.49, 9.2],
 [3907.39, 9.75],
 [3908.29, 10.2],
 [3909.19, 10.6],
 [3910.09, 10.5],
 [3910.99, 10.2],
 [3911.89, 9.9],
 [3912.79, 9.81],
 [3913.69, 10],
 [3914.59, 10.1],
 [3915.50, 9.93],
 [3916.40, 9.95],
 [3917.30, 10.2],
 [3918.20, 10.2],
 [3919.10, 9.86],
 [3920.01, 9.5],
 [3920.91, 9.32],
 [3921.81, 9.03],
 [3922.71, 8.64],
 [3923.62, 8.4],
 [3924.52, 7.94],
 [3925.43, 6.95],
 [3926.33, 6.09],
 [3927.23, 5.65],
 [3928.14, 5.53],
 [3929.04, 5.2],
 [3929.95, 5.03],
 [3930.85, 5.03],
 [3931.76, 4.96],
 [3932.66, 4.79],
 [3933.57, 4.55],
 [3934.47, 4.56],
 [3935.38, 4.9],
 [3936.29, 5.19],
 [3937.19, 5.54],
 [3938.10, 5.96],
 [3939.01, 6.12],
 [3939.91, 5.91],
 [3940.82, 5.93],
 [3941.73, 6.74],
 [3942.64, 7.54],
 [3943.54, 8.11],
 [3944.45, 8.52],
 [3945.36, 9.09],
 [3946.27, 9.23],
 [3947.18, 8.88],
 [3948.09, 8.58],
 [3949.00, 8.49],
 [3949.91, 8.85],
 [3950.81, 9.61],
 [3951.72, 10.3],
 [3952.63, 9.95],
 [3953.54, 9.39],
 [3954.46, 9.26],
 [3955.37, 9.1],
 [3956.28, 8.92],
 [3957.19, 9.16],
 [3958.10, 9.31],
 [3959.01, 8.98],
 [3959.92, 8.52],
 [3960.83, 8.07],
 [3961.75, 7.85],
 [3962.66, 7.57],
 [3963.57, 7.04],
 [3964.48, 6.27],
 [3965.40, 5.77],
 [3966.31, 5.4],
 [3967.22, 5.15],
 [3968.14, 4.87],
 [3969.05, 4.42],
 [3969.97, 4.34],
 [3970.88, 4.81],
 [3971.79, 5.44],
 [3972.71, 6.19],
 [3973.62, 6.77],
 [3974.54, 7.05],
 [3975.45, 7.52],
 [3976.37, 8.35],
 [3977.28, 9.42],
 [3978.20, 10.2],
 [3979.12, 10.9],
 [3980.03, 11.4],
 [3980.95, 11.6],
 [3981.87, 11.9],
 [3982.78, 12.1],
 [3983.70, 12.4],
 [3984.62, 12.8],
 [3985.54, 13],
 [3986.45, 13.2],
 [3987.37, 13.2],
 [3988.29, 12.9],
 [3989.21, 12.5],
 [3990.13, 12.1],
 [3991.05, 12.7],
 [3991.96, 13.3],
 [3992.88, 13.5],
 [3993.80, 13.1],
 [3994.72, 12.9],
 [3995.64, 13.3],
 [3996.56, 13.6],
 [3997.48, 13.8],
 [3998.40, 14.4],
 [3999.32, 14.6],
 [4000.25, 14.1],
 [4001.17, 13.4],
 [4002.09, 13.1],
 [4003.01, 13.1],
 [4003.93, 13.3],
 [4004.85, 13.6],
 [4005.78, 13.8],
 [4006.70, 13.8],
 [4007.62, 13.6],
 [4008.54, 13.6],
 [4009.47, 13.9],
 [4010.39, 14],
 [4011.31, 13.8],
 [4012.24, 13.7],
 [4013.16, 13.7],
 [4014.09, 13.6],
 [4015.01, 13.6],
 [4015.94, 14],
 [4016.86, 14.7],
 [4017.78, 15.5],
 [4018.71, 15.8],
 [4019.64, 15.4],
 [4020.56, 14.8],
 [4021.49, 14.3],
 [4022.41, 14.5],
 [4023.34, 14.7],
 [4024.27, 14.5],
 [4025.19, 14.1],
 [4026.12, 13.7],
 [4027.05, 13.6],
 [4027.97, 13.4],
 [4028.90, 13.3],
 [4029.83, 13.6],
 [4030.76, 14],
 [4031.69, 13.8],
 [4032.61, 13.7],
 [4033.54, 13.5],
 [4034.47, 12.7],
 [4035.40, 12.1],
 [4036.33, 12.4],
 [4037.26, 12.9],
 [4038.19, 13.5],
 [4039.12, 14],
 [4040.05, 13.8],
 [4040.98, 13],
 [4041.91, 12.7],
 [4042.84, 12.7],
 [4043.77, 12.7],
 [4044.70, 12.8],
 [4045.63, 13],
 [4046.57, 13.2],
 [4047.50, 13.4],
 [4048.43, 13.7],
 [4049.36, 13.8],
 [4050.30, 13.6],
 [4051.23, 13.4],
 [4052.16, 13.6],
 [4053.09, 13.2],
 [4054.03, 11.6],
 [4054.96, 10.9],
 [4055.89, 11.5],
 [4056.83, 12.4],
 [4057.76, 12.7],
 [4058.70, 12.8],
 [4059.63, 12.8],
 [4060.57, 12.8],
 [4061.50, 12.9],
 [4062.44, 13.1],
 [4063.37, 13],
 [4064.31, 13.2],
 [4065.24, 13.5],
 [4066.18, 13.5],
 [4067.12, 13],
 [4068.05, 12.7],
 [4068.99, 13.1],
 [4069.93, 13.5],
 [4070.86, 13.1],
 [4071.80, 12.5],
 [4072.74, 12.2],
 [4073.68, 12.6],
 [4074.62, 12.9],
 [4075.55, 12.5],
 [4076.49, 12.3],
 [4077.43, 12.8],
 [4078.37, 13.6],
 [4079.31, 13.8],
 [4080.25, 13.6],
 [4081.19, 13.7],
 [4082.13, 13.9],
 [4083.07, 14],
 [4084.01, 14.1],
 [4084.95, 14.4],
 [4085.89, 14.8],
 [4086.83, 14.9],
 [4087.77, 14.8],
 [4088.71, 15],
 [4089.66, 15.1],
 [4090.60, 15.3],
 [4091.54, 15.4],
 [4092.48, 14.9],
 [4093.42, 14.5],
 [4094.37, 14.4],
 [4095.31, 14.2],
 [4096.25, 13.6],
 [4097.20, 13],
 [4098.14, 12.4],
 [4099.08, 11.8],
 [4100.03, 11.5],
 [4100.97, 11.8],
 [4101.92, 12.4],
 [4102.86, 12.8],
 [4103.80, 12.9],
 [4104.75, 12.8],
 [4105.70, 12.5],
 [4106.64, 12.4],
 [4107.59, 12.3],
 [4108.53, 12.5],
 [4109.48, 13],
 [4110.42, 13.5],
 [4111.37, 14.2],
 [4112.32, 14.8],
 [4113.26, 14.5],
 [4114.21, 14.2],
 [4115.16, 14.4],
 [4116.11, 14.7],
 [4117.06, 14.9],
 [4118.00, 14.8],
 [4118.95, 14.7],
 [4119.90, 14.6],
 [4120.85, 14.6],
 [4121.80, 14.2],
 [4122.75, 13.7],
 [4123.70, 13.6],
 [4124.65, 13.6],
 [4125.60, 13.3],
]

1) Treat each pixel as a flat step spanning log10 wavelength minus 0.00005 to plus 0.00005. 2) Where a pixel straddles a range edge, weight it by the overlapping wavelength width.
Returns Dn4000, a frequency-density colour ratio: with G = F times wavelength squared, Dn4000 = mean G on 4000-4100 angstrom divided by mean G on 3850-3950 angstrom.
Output 1.89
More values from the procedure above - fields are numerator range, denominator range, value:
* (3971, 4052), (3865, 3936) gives 1.72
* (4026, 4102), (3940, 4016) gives 1.33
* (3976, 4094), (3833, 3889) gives 2.18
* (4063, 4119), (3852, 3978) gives 1.93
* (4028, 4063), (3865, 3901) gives 1.84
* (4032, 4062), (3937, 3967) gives 1.70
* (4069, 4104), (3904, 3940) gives 1.88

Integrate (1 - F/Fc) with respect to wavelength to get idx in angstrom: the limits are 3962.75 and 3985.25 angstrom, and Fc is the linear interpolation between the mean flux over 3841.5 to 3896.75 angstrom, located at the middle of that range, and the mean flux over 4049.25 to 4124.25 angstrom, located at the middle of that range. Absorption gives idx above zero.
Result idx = 4.9 angstrom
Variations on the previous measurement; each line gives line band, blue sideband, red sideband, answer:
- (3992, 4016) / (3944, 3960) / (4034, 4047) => -4.77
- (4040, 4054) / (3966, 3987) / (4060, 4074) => -1.32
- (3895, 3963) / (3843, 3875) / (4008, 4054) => 9.99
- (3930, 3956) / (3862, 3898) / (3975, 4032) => 7.98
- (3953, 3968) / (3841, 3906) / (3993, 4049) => 4.44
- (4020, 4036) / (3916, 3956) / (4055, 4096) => -3.22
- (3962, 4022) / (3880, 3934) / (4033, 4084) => -2.63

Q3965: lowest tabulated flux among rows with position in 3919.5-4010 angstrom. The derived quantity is 4.34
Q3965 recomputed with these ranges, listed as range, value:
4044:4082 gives 10.9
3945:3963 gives 7.57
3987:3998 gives 12.1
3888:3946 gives 4.55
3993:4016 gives 12.9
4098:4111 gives 11.5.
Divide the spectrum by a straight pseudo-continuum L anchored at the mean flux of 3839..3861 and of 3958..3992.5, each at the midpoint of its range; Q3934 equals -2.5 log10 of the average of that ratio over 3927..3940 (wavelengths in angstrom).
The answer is 0.50 mag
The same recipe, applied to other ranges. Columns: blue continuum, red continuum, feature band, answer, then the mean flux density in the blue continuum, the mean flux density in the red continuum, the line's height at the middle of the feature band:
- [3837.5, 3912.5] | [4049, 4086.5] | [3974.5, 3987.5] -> -0.05 mag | 7.58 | 13.1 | 10.6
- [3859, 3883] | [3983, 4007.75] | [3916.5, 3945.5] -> 0.40 mag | 7.07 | 13.3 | 10.1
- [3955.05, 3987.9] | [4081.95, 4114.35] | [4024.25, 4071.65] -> -0.13 mag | 8.59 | 13.7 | 11.7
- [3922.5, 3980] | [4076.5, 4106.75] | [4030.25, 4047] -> -0.17 mag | 7.21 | 13.7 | 11.2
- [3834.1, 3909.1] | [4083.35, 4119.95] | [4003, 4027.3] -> -0.24 mag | 7.32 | 13.8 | 11.4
